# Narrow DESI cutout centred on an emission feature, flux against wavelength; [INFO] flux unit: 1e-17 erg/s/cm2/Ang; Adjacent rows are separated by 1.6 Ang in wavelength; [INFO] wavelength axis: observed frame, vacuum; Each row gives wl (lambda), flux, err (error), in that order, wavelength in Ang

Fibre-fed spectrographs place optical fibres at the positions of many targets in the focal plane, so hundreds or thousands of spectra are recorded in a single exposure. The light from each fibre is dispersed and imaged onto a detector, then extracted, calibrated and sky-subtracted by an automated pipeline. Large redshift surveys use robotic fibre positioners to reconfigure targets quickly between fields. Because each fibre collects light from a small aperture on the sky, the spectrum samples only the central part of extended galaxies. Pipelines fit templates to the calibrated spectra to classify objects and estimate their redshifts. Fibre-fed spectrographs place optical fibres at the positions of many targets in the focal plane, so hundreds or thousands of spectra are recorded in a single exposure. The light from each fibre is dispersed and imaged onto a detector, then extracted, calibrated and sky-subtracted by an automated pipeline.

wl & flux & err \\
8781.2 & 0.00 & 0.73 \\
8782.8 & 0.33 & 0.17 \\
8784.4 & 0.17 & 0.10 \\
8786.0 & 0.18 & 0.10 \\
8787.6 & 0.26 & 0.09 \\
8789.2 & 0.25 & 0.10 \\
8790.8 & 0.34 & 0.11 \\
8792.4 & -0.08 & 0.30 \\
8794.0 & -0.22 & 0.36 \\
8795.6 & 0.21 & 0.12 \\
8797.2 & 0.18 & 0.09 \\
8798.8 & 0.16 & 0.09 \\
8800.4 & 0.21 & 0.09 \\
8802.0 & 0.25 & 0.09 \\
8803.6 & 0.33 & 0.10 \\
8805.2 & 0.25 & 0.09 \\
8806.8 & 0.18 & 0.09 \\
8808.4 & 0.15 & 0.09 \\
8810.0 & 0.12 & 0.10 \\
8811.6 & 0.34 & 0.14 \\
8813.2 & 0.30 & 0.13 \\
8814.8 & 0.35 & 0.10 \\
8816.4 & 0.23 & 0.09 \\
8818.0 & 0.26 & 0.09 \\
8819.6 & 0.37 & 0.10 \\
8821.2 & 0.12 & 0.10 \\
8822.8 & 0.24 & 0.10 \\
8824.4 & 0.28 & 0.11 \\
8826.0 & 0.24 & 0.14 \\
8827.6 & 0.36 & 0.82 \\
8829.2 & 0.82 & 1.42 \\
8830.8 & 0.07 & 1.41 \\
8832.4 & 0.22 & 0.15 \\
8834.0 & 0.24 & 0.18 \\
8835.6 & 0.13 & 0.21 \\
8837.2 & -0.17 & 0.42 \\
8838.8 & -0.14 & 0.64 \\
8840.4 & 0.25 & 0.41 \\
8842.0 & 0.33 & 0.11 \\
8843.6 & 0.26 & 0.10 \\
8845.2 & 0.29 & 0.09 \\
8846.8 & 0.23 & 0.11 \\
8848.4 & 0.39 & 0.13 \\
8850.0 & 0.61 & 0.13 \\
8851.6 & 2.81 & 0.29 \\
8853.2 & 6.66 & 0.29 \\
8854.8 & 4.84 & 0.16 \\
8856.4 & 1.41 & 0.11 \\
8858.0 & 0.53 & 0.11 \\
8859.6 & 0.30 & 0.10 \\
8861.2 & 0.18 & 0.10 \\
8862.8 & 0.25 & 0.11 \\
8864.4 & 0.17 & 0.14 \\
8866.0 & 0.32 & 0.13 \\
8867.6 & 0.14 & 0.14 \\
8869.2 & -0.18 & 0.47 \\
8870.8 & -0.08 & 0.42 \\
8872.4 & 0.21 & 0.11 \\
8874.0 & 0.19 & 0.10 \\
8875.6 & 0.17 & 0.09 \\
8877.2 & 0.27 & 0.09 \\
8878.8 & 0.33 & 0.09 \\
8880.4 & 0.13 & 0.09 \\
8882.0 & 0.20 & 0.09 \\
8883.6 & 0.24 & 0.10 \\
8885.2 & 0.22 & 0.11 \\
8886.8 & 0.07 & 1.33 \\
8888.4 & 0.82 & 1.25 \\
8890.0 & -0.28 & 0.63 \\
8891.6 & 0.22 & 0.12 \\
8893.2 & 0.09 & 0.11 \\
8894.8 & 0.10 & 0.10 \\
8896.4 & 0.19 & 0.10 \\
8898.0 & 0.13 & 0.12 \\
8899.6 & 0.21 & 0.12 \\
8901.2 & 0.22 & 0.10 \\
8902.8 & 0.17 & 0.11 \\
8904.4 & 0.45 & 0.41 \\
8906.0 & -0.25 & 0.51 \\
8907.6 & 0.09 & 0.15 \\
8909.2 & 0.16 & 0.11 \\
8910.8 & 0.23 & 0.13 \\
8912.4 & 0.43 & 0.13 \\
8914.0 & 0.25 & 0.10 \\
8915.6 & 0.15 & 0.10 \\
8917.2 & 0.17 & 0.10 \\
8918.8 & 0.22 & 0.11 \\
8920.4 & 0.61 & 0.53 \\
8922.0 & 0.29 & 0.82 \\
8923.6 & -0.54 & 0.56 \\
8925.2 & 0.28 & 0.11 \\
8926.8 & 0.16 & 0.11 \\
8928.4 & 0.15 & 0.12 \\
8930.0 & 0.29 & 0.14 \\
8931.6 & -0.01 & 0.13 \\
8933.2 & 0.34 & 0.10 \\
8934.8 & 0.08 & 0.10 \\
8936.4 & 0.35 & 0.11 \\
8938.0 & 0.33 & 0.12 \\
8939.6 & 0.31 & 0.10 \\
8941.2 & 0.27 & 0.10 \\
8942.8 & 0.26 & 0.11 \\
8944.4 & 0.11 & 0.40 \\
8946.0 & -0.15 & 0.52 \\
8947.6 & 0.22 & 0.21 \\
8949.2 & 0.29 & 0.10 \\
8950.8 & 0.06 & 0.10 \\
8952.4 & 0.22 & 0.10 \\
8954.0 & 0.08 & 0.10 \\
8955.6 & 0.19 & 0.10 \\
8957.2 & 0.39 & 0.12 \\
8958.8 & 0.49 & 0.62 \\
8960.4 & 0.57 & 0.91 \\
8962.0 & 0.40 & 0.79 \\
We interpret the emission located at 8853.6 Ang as [O III]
